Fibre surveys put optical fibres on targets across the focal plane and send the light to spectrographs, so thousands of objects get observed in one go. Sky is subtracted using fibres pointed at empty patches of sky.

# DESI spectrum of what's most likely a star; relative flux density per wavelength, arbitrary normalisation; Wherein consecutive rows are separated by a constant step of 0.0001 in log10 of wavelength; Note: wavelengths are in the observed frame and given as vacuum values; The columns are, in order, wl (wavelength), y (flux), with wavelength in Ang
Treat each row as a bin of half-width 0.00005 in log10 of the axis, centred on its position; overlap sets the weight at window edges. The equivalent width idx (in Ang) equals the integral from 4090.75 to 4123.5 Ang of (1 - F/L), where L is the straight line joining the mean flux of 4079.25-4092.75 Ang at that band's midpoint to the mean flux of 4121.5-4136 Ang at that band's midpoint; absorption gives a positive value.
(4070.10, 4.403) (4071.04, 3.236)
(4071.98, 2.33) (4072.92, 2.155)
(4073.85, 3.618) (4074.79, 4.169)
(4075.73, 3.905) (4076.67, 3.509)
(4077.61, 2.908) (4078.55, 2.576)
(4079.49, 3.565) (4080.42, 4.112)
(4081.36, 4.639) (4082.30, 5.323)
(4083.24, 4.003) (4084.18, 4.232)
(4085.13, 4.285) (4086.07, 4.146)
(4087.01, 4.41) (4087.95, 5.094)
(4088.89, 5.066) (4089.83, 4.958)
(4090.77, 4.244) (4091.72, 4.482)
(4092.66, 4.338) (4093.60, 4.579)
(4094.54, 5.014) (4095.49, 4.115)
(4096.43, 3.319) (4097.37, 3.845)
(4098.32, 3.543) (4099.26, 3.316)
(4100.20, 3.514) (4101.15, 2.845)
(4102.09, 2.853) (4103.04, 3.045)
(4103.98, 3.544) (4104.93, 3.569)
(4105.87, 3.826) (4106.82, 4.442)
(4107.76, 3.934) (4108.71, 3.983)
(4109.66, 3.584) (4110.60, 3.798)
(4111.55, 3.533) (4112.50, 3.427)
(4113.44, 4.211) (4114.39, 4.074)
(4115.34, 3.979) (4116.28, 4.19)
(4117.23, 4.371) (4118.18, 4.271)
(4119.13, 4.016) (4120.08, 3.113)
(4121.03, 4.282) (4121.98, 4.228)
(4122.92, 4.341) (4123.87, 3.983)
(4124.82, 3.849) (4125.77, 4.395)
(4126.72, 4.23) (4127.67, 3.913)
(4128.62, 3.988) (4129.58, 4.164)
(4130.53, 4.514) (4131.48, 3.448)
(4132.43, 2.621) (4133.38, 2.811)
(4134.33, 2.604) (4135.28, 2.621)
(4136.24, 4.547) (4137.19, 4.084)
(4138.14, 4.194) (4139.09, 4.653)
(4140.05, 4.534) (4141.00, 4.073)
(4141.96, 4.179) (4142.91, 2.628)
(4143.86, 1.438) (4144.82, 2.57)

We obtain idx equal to 1.80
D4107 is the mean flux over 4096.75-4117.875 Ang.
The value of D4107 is 3.7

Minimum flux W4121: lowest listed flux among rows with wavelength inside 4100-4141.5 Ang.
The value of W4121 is 2.604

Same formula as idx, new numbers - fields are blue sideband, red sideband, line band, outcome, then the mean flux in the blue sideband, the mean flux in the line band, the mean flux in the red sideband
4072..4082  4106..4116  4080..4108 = -3.1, 3.5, 4.09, 3.9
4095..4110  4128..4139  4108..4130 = -2.3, 3.58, 3.99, 3.64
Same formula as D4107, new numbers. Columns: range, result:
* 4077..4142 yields 3.95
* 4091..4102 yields 3.87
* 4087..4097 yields 4.51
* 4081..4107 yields 4.08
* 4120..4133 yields 3.95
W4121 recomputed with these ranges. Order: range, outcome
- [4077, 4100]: 2.576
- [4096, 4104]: 2.845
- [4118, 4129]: 3.113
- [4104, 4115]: 3.427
